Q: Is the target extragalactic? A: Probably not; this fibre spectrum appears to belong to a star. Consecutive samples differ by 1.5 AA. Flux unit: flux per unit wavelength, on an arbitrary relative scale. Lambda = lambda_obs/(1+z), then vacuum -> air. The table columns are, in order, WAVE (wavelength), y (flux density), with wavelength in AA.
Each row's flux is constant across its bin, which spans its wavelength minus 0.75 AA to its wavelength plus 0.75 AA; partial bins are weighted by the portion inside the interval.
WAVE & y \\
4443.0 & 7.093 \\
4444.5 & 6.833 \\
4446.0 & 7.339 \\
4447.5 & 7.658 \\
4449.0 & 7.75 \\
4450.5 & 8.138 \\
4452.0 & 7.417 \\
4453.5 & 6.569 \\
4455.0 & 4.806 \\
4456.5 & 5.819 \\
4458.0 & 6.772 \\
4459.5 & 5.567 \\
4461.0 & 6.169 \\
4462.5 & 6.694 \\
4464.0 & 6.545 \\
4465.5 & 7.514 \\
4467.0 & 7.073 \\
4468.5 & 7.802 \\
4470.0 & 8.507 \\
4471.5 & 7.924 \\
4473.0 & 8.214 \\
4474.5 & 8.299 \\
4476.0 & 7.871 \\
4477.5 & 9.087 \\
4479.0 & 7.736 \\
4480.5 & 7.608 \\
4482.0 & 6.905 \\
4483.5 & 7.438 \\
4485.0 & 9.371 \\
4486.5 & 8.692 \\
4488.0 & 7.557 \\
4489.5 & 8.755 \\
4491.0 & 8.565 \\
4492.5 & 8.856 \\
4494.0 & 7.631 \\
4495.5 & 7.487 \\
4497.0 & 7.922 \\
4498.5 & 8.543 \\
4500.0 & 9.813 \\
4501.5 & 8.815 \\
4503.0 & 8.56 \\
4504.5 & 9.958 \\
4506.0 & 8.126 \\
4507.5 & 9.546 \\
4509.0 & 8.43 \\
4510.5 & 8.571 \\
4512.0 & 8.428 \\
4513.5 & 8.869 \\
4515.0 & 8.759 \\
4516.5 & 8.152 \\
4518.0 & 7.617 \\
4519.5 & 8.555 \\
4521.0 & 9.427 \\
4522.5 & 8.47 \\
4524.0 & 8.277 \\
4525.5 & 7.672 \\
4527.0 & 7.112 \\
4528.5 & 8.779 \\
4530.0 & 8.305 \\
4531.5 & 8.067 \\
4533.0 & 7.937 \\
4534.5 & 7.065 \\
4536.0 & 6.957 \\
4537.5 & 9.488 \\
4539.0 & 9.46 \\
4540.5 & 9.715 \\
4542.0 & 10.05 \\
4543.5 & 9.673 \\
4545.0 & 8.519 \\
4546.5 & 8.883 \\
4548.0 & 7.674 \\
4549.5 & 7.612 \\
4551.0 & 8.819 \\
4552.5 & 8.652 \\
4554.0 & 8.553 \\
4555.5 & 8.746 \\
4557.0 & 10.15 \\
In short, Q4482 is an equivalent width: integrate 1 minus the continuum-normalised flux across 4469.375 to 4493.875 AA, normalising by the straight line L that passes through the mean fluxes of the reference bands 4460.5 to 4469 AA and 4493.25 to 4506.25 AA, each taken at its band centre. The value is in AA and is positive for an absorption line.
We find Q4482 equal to -1.5 AA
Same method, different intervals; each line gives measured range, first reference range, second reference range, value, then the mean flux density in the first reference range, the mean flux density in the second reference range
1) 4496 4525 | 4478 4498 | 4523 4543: -1.52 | 8.06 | 8.39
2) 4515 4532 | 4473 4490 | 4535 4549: 0.78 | 8.11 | 8.88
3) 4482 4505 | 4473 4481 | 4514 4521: -0.57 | 8.14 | 8.42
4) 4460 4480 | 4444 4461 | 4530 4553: -1.40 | 6.76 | 8.56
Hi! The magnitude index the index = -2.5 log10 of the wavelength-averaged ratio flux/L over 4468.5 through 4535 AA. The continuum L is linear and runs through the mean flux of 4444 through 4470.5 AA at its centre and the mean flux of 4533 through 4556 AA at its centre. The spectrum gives -0.073 mag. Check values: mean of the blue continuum 6.93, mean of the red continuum 8.63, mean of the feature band 8.32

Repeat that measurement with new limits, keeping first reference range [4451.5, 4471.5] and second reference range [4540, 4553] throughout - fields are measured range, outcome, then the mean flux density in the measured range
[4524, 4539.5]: 0.05 mag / 8.07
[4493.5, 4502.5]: -0.10 mag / 8.39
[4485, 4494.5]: -0.14 mag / 8.44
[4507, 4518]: -0.08 mag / 8.59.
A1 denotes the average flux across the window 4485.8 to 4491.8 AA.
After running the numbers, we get 8.39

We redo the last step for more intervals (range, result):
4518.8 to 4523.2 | 8.82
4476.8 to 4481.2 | 8.14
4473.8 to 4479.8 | 8.24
